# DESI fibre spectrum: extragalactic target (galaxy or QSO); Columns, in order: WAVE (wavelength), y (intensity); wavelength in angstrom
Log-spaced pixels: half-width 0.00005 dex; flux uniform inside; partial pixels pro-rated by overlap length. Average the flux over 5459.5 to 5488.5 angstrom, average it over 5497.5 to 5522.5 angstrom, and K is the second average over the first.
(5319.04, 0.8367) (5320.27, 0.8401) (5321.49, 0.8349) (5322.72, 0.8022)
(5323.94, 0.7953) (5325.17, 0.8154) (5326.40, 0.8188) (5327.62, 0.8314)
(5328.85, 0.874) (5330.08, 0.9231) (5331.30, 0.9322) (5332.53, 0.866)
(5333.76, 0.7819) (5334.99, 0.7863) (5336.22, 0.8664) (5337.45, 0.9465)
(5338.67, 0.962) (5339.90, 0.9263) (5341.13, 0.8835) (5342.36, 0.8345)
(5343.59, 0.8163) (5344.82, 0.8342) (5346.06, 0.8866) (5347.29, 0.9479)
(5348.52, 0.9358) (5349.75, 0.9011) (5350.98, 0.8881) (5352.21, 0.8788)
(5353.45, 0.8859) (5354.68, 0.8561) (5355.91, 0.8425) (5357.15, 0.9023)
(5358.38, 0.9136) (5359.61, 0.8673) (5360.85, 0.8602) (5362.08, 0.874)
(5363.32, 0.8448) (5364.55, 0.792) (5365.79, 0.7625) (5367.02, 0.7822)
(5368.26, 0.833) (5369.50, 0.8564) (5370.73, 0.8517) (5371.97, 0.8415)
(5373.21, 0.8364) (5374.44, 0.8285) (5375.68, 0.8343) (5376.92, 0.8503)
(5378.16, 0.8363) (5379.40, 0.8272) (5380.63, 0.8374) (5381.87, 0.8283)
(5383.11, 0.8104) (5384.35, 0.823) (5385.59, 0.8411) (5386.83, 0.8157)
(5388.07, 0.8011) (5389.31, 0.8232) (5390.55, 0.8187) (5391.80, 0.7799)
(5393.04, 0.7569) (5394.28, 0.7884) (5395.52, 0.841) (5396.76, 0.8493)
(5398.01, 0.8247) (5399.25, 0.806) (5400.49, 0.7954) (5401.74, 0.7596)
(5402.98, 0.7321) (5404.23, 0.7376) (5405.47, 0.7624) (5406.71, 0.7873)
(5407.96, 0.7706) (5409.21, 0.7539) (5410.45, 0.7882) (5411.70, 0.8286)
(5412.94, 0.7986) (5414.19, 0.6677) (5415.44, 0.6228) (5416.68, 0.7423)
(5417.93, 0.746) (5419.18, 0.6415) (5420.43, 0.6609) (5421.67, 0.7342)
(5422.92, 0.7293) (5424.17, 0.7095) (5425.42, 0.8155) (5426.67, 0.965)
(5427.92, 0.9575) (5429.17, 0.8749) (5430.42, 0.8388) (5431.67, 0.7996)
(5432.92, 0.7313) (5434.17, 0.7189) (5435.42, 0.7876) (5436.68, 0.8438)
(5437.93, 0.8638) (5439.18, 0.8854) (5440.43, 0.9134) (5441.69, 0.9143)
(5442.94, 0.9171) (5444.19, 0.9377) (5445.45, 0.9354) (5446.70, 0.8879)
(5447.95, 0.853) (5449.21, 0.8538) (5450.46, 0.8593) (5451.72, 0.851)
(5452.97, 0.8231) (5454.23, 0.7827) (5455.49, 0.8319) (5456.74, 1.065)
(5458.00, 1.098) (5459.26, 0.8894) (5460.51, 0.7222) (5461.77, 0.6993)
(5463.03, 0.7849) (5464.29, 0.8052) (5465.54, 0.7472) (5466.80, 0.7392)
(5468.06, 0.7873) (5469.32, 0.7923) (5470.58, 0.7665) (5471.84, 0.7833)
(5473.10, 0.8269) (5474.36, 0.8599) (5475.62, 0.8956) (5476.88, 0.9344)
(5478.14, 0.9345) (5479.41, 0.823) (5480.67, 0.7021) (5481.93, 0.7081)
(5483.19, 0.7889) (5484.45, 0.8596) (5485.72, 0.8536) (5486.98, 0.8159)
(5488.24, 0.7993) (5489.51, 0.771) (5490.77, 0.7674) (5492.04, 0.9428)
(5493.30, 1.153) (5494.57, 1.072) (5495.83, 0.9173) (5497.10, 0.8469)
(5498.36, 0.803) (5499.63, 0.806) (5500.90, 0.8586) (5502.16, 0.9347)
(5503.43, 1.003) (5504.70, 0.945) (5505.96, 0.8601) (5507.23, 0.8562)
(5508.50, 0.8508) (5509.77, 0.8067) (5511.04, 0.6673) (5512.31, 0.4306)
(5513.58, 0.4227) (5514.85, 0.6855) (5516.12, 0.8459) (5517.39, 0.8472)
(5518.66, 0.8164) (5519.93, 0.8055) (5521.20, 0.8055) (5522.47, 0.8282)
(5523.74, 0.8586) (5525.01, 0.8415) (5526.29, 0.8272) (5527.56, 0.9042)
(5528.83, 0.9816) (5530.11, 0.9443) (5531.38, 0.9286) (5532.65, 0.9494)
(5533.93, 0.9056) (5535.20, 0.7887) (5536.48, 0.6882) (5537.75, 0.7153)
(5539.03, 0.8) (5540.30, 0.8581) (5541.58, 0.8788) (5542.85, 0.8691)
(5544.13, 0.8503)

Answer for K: 0.99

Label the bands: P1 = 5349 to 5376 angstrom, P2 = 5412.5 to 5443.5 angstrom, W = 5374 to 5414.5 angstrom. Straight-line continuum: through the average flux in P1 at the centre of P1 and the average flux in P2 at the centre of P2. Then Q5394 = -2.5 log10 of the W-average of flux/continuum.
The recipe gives 0.03 mag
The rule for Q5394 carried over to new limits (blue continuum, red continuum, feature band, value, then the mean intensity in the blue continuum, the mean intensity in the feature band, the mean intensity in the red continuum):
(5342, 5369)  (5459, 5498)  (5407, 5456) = 0.04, 0.861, 0.811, 0.831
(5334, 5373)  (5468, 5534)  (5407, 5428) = 0.13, 0.865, 0.756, 0.838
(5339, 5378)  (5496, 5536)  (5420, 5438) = 0.06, 0.86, 0.802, 0.828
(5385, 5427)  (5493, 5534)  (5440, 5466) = -0.08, 0.772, 0.866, 0.845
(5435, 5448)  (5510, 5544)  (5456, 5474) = 0.06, 0.888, 0.823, 0.804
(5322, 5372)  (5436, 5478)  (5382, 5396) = 0.06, 0.861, 0.809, 0.854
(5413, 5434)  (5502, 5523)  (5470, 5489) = -0.06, 0.765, 0.823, 0.785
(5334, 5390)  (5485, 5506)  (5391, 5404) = 0.10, 0.854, 0.791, 0.892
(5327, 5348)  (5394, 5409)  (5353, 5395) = -0.01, 0.877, 0.832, 0.787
